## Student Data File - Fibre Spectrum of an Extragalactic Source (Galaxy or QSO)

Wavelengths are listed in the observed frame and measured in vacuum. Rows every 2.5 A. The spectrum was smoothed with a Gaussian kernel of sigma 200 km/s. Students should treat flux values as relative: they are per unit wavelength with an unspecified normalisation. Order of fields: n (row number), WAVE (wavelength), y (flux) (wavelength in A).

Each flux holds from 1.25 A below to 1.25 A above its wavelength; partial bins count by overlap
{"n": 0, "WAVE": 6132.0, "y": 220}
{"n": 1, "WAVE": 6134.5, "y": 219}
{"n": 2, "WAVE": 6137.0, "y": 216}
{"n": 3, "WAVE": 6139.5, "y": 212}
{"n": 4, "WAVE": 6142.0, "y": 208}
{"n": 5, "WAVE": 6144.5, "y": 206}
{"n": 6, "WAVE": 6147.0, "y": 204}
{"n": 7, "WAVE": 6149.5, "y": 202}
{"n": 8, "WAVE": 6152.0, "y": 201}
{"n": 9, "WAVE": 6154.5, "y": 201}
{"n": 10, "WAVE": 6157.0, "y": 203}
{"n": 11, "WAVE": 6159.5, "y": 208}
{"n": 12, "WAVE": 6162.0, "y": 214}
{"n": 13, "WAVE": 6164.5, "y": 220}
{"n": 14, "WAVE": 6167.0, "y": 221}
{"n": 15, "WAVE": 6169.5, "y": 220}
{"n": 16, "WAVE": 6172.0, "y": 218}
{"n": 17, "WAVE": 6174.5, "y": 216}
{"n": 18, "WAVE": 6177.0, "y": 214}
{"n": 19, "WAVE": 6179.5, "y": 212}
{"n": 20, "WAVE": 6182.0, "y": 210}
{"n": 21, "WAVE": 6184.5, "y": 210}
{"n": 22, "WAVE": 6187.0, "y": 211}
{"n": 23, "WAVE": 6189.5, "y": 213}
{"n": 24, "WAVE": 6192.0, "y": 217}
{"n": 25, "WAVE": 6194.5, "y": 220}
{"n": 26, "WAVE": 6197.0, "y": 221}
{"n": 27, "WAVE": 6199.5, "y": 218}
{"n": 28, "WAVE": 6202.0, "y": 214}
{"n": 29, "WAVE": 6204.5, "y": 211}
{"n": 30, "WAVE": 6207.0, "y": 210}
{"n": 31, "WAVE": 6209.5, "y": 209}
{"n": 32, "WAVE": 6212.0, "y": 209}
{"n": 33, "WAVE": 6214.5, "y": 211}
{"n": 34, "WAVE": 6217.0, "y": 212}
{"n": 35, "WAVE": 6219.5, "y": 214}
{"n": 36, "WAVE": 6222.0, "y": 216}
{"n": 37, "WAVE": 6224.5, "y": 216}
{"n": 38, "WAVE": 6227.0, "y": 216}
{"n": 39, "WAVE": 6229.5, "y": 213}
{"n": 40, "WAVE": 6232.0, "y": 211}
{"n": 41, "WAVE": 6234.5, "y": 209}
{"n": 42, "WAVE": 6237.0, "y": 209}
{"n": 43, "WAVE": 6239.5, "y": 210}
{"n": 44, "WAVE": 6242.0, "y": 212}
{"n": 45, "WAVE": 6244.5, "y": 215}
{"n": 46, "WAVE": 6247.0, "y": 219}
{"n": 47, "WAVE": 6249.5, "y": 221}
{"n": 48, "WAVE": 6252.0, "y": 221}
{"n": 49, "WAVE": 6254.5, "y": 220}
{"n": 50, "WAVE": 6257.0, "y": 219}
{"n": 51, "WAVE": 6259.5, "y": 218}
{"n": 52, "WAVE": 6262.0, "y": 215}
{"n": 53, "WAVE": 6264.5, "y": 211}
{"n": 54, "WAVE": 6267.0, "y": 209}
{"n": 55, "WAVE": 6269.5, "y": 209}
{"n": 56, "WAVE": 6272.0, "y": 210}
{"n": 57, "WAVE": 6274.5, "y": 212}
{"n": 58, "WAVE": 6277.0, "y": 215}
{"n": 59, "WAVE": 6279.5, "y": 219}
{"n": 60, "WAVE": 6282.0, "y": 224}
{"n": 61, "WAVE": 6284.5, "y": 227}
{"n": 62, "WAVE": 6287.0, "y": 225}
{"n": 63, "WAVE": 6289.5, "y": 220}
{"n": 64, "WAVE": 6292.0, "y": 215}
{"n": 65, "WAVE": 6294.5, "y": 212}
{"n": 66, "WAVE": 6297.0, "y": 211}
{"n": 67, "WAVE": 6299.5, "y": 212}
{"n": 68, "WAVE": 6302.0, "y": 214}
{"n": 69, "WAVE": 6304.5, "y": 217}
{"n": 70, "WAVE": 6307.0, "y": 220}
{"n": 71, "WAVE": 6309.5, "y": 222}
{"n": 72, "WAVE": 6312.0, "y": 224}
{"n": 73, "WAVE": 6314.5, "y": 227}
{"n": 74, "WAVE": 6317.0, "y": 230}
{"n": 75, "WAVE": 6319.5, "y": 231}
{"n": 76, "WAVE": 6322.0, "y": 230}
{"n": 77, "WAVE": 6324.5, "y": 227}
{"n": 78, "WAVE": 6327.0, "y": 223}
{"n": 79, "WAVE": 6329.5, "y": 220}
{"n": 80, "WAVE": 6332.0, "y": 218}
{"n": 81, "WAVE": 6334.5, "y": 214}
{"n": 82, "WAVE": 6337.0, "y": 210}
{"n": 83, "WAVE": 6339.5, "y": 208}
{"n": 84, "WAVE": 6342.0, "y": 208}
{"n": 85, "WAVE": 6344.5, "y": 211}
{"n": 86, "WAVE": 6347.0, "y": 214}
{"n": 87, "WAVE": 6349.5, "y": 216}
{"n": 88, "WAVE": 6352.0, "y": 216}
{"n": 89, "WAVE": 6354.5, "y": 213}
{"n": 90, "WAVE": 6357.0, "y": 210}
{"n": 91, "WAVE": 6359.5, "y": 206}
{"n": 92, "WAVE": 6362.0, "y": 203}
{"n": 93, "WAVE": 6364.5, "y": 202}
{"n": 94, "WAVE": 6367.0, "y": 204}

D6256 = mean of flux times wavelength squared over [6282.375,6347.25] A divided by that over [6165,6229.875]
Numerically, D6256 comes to 1.06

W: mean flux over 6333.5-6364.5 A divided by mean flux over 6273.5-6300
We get 1.0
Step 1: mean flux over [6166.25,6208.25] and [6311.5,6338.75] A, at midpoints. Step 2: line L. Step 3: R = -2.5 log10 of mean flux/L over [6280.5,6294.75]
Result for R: 0.00 mag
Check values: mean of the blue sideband 215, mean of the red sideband 223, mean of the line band 221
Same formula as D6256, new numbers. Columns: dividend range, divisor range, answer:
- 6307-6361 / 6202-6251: 1.06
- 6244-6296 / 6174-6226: 1.04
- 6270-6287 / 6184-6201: 1.04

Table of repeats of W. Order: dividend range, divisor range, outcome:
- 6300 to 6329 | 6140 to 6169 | 1.07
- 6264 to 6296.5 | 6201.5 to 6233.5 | 1.02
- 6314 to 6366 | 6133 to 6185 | 1.02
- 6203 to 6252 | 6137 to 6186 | 1.01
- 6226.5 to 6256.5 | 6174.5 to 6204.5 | 1.00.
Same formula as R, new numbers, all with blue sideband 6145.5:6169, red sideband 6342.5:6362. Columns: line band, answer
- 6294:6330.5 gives -0.053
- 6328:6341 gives -0.014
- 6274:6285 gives -0.045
